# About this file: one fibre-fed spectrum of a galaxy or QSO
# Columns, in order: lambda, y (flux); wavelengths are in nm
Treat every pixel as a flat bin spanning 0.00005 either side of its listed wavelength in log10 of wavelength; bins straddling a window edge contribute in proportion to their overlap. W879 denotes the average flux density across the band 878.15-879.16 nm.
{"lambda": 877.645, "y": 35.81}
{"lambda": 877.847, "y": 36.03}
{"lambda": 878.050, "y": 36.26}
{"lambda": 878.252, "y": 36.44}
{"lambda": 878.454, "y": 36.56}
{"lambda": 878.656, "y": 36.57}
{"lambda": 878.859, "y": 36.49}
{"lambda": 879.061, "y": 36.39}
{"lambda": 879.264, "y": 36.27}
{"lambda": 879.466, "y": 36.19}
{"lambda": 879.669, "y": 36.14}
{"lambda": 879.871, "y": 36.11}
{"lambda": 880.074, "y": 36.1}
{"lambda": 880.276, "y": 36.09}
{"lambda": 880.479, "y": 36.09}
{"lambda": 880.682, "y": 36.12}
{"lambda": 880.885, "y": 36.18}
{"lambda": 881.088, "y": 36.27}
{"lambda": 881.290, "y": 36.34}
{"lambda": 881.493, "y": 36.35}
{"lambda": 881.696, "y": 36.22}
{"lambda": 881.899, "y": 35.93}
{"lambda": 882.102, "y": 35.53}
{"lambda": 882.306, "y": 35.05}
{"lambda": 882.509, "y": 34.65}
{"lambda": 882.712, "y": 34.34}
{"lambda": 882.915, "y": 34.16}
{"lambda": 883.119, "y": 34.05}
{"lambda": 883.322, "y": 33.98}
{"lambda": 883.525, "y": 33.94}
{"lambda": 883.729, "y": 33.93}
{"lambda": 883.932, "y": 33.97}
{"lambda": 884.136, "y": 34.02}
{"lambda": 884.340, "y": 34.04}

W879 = 36.5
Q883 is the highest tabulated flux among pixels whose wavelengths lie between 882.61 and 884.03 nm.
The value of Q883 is 34.34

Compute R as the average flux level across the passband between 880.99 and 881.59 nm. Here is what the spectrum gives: 36.4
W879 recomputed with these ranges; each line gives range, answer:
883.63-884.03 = 34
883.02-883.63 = 34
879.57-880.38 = 36.1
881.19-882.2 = 36.1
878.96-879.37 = 36.3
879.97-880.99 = 36.1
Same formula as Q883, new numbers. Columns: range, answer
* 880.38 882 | 36.35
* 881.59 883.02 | 36.22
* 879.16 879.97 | 36.27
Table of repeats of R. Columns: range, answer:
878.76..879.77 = 36.3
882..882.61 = 35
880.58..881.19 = 36.2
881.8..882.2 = 35.7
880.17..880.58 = 36.1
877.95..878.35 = 36.4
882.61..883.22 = 34.2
